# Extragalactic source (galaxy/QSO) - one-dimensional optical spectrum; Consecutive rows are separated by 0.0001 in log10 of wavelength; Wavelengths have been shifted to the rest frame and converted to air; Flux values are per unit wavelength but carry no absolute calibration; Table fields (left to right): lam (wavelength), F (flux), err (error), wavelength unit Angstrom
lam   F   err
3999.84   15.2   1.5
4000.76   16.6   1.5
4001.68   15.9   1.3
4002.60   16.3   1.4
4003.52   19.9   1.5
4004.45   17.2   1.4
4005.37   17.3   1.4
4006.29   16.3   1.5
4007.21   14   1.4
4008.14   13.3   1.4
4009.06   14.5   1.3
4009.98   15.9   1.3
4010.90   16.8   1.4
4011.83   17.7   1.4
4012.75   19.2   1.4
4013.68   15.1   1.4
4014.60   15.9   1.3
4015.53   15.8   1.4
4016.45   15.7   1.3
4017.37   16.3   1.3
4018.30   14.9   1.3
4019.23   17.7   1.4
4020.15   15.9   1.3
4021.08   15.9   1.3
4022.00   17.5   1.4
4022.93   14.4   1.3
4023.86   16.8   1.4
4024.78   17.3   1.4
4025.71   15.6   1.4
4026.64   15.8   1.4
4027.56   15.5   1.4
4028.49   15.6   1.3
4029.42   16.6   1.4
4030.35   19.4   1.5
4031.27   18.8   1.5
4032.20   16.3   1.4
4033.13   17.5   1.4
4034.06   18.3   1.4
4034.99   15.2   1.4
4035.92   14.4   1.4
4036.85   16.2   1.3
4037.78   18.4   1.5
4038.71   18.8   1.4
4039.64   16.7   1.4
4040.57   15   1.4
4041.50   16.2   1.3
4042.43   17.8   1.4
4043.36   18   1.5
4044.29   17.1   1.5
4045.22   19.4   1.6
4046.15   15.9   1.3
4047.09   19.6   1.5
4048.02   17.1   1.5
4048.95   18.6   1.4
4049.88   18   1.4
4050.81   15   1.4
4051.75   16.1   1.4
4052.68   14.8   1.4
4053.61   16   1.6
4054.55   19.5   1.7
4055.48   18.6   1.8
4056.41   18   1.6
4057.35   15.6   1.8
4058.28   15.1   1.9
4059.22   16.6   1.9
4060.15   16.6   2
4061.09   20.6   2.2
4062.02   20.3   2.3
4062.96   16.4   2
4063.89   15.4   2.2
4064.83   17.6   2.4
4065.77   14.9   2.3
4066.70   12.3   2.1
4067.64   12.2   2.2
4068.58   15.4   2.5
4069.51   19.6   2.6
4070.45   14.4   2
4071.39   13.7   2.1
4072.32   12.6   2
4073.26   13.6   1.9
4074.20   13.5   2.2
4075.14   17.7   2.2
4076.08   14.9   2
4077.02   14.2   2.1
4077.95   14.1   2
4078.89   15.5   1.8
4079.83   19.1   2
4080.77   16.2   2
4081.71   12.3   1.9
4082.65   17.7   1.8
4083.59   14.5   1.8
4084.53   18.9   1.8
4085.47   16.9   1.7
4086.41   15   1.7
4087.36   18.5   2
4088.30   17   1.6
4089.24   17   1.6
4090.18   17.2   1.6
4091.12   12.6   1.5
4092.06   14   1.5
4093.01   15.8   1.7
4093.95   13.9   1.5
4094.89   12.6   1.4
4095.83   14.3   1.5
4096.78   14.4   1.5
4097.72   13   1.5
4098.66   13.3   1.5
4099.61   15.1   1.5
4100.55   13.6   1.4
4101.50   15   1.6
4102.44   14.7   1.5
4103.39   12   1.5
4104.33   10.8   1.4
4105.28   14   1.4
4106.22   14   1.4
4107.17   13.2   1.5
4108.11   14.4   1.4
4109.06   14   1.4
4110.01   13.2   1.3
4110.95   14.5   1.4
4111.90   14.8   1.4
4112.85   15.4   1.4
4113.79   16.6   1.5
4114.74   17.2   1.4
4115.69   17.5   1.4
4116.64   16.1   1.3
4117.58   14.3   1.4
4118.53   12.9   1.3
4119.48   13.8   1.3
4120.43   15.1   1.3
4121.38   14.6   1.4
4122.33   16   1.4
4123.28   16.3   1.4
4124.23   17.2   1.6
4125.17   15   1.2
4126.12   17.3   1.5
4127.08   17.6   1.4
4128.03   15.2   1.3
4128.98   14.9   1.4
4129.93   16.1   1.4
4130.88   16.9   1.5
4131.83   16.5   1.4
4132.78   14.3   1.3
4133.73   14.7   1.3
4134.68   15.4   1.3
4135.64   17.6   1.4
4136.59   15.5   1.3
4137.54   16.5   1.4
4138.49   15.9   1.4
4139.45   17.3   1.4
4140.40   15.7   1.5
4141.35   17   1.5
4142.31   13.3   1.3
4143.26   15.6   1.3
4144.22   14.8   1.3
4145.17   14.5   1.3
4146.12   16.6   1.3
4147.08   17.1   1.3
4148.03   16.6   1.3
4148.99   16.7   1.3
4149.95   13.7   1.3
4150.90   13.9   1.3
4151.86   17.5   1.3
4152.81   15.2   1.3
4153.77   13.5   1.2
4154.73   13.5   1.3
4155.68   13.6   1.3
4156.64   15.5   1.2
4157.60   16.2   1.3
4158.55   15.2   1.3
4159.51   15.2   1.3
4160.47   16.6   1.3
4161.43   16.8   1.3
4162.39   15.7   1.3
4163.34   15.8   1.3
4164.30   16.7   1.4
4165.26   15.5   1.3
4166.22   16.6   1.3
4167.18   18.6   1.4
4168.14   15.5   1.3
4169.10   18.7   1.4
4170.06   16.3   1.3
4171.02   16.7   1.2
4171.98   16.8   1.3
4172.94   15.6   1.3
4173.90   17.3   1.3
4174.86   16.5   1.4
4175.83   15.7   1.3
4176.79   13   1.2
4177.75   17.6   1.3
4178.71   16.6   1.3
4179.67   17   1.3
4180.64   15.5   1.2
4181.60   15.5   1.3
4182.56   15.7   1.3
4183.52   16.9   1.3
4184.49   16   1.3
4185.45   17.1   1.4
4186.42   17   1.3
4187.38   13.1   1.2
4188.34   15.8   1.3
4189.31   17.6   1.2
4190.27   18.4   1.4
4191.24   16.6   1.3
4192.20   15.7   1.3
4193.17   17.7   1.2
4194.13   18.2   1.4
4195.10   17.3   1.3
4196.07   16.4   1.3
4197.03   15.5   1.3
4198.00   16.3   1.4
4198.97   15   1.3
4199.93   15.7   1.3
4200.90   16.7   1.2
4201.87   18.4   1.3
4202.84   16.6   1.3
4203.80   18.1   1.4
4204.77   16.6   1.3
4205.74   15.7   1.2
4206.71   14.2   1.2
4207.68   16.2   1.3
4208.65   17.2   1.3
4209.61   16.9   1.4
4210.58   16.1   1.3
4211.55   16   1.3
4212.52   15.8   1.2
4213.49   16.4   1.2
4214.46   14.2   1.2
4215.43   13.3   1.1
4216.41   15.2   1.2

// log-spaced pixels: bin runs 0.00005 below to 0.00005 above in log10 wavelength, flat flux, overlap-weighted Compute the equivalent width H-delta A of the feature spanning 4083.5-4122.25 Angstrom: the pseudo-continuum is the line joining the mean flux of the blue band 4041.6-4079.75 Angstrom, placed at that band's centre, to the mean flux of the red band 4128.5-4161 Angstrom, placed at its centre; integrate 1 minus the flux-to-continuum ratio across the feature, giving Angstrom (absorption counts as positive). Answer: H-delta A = 2.8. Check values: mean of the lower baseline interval 16.3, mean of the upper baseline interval 15.6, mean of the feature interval 14.8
